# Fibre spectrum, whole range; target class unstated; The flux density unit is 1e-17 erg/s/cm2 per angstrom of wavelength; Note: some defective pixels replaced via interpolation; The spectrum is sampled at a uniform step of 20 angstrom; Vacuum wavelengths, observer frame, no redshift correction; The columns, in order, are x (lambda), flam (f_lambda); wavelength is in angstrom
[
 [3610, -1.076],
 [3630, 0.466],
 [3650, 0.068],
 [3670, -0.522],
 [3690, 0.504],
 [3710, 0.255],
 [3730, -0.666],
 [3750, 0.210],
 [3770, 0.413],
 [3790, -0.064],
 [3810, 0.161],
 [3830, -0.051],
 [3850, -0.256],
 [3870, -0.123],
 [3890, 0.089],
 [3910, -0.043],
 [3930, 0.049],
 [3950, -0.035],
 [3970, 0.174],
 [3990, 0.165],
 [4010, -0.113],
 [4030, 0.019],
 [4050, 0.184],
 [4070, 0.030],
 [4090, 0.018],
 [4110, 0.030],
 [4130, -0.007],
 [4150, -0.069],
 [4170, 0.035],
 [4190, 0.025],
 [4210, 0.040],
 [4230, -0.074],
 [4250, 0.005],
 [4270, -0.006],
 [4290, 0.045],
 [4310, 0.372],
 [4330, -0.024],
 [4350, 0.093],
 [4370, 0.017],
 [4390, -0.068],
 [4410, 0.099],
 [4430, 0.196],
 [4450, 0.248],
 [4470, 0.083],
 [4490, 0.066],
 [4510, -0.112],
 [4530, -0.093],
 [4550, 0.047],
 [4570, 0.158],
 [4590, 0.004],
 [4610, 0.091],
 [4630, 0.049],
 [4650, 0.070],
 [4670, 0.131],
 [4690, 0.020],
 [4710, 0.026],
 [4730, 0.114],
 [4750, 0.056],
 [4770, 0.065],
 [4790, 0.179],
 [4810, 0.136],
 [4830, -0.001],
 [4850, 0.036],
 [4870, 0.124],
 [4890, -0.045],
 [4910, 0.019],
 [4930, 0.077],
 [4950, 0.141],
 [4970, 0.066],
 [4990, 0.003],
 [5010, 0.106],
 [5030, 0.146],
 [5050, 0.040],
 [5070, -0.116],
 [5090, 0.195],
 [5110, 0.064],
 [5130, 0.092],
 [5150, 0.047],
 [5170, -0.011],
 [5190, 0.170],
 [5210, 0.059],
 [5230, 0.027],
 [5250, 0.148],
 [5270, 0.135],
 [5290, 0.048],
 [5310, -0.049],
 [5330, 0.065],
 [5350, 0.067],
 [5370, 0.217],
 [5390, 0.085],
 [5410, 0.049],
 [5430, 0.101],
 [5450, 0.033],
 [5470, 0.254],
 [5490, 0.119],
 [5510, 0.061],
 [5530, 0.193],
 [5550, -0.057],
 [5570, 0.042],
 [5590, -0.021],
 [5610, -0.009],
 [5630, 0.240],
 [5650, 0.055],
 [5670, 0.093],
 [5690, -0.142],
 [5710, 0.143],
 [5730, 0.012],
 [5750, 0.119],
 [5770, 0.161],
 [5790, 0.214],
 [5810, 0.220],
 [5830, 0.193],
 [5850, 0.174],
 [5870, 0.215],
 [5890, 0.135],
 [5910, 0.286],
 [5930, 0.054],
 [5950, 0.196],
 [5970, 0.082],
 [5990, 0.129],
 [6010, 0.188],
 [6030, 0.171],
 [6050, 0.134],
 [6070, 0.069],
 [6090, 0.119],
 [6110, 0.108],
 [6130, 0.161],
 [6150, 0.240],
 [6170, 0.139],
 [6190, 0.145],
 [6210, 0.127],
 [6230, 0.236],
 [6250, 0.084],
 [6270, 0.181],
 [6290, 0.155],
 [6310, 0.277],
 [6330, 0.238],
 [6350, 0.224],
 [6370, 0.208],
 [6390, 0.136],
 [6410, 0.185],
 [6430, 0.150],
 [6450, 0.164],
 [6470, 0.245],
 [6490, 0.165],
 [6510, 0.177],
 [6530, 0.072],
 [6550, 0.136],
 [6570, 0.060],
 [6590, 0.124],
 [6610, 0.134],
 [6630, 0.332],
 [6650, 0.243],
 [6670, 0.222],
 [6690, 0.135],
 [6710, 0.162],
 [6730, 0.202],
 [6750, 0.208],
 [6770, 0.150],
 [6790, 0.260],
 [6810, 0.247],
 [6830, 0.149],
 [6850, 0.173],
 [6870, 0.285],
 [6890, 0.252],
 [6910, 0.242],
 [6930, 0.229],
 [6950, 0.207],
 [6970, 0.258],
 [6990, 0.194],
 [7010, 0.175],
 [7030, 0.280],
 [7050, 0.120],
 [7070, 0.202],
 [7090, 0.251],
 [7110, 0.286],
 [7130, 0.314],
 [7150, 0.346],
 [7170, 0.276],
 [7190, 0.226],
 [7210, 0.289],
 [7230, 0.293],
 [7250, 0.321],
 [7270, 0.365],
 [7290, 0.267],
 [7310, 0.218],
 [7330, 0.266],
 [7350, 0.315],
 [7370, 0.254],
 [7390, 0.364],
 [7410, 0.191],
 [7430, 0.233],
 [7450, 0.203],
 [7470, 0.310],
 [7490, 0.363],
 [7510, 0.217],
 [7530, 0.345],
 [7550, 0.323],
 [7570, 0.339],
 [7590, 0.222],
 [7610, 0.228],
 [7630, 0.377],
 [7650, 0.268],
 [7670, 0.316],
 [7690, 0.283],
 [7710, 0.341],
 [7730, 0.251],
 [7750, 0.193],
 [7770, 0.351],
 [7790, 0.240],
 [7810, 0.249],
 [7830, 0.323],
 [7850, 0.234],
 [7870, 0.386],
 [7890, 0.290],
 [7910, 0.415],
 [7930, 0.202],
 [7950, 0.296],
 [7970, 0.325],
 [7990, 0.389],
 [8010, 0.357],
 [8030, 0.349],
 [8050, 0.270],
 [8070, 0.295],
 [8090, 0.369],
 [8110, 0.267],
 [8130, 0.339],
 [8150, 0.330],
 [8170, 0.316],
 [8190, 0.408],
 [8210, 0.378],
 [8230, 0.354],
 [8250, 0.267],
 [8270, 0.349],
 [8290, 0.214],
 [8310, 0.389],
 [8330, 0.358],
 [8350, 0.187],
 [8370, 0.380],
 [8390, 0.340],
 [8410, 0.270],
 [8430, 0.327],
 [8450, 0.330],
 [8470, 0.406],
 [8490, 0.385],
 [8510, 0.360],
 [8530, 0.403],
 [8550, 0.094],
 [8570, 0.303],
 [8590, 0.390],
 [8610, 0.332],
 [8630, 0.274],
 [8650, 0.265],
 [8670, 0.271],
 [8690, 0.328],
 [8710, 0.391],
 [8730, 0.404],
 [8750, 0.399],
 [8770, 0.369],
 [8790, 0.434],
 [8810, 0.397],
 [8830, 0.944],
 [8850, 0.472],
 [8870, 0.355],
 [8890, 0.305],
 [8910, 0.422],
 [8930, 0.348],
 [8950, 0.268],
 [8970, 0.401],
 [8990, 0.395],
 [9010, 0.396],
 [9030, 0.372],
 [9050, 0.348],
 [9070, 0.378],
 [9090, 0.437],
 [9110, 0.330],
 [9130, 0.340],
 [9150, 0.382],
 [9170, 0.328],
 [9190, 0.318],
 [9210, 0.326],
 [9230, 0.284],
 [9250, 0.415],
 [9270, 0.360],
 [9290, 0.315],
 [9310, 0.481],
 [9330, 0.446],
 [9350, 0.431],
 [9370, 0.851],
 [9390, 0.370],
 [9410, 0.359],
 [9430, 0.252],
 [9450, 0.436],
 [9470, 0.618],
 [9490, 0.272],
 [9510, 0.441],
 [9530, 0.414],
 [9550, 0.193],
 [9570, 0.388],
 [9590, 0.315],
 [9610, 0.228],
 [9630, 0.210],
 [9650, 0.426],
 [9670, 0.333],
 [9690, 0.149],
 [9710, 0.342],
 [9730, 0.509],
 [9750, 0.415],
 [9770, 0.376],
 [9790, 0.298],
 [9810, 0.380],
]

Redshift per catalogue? 0.78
